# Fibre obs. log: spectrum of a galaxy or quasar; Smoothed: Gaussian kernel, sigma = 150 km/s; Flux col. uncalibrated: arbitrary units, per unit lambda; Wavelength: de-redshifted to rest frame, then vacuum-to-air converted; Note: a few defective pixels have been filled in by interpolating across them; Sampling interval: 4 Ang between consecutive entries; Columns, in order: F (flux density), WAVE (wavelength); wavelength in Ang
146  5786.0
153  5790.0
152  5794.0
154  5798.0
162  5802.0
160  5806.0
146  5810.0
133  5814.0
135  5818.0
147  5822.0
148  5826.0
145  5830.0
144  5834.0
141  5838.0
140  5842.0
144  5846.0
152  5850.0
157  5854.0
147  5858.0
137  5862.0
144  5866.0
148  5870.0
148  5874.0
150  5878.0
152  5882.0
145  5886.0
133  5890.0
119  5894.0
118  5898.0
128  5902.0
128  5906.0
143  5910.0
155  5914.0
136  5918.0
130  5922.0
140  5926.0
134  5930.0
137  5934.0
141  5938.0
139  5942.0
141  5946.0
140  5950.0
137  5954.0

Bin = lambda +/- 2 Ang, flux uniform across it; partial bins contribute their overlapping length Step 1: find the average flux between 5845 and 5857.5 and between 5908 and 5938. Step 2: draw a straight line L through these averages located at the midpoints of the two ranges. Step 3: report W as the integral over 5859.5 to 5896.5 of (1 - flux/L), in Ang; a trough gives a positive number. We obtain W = 1.3 Ang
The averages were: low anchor 151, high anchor 139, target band 142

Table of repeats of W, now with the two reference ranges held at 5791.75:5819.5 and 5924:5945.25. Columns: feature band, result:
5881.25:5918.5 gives 1.6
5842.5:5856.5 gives -0.4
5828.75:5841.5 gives 0.3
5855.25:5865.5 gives 0.1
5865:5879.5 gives -0.4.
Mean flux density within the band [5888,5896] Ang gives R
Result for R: 126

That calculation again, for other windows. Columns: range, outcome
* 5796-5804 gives 158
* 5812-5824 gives 138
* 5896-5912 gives 129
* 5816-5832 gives 144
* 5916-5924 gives 133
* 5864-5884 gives 148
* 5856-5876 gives 145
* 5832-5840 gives 142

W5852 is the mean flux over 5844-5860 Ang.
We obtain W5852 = 150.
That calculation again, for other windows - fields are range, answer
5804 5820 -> 144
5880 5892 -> 143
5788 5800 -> 153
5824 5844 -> 144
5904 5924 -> 138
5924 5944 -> 138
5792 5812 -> 155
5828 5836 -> 144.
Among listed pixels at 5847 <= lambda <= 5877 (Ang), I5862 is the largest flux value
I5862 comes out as 157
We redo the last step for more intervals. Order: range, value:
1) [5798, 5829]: 162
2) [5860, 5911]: 152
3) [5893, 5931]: 155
